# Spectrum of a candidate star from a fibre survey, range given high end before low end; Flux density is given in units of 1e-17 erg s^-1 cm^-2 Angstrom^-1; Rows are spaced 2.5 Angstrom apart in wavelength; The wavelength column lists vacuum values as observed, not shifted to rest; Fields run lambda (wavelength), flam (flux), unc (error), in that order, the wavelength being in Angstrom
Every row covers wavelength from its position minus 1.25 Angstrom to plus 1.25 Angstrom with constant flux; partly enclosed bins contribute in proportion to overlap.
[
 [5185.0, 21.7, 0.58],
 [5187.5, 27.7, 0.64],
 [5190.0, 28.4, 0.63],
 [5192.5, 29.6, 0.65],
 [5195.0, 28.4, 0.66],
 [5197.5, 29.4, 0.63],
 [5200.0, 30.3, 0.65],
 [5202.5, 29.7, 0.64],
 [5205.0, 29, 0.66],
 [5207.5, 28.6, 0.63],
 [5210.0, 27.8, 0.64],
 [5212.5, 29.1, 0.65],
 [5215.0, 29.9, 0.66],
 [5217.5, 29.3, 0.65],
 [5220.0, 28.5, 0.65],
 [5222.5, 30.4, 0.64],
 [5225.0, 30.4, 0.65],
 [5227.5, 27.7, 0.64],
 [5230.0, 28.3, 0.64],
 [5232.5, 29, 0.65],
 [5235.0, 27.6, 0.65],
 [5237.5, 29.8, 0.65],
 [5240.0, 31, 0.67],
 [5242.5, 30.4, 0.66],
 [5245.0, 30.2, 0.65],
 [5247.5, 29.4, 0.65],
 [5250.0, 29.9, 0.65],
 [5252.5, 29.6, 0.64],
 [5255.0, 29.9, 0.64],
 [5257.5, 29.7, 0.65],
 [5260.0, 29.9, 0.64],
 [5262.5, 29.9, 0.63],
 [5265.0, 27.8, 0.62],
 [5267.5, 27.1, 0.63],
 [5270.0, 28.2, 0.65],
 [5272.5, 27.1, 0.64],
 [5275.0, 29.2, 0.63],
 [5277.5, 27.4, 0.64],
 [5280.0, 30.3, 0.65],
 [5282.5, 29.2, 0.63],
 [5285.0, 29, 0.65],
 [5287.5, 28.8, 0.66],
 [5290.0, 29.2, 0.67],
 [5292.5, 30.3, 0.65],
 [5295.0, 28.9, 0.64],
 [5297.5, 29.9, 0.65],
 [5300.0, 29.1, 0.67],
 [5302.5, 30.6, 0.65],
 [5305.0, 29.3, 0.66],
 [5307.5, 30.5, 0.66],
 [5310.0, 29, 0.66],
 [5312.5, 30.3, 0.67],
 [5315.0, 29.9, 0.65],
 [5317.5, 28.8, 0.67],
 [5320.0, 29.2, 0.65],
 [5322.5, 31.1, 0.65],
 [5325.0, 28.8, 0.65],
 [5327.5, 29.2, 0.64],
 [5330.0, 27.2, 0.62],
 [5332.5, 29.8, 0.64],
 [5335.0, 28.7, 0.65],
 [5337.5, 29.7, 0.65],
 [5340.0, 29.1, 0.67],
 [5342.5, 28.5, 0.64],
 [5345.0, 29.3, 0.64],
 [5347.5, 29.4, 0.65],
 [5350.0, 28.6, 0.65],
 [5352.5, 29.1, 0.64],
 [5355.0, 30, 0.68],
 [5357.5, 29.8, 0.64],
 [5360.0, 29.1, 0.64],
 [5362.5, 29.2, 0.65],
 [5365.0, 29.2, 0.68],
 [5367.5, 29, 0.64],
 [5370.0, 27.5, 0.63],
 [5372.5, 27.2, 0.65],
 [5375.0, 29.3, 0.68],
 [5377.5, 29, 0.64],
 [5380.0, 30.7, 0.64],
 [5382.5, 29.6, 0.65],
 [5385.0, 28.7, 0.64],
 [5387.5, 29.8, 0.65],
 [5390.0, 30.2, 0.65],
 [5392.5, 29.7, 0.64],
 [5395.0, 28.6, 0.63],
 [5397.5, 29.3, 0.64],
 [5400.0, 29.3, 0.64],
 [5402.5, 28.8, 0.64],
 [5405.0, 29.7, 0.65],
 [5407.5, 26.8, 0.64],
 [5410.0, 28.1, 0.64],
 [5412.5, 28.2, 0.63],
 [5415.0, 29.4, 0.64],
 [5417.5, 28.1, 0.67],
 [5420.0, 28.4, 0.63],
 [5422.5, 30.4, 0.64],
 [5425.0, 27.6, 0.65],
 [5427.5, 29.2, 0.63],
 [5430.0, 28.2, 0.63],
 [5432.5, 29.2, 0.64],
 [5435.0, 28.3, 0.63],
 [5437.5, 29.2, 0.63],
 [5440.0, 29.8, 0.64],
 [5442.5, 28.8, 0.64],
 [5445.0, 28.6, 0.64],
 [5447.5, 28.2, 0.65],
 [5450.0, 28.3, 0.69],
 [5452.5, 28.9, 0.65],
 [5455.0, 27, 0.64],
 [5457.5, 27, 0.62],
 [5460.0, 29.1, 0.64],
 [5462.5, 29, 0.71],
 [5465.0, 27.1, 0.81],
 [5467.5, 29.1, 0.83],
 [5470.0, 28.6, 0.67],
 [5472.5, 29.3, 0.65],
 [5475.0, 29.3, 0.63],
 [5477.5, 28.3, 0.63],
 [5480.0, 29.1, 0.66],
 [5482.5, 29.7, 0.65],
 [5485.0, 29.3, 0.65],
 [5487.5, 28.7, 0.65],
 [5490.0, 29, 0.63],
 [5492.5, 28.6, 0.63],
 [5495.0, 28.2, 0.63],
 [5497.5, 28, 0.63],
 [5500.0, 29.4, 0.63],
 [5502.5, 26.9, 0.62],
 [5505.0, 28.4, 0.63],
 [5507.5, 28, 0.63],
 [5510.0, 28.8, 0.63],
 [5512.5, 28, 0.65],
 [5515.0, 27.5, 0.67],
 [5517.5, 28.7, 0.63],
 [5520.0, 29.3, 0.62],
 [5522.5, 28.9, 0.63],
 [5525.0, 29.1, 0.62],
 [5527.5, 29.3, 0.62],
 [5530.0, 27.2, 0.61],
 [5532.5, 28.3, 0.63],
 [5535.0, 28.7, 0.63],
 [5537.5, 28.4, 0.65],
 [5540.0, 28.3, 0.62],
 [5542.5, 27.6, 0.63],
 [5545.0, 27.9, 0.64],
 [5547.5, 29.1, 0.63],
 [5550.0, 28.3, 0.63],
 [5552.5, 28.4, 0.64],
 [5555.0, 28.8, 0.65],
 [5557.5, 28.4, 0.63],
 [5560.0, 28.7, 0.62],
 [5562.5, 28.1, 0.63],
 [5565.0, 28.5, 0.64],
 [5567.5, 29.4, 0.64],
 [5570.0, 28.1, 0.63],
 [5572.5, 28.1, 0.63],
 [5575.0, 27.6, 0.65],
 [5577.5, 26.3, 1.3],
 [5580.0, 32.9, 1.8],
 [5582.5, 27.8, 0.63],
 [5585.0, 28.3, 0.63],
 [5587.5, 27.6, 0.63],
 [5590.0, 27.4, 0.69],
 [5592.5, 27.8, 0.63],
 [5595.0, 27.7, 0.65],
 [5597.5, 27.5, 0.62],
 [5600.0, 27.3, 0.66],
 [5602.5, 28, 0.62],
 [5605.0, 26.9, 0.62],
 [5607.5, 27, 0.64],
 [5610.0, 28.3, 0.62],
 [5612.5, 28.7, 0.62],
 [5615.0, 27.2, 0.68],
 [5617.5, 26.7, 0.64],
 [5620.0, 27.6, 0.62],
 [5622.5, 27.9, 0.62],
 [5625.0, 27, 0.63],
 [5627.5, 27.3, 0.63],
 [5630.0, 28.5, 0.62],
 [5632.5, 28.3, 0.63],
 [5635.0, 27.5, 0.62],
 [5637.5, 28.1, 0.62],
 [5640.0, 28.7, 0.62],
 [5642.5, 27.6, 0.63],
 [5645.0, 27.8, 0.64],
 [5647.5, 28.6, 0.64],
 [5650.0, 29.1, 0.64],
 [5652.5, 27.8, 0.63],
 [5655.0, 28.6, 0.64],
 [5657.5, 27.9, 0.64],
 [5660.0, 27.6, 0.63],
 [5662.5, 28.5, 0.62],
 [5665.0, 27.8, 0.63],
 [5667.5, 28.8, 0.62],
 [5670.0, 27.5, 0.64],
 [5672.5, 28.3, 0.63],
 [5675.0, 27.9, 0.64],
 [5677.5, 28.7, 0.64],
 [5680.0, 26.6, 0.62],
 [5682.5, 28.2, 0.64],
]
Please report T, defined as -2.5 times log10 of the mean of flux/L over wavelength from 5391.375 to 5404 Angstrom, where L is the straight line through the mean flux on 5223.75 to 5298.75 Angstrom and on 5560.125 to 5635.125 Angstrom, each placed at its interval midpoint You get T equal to -0.02 mag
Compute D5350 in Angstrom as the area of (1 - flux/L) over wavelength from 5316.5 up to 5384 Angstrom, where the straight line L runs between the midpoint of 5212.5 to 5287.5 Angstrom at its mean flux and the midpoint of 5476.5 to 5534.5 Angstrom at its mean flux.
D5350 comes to -0.4 Angstrom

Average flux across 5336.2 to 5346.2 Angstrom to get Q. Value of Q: 29.1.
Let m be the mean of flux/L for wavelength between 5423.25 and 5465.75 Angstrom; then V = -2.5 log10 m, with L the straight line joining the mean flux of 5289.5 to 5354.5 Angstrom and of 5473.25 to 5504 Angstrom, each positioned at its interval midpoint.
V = 0.02 mag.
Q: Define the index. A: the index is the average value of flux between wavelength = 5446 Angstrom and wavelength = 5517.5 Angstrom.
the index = 28.5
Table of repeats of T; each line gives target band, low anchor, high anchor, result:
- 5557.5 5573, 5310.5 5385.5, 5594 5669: -0.012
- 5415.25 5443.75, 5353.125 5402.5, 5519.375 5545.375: 0.004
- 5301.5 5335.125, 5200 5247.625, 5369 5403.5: -0.010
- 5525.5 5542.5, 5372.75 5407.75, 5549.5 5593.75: 0.008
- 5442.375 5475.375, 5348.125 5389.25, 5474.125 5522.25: 0.013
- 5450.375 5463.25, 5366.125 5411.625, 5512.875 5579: 0.020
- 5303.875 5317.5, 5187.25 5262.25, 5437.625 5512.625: -0.024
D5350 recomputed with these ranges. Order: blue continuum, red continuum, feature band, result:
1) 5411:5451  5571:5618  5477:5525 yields -0.37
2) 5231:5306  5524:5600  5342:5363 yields -0.19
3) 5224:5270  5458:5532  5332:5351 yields -0.07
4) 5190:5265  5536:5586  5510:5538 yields 0.04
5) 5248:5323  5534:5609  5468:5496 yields -0.41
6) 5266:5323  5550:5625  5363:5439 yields -0.32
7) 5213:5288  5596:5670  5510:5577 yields -0.52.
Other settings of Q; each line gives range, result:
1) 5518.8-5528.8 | 29.1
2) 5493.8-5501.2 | 28.5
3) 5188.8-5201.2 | 29.2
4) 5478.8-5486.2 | 29.4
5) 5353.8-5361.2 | 29.6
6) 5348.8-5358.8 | 29.4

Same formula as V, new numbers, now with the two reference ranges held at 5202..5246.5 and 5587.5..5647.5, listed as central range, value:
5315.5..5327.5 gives -0.02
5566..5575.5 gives -0.02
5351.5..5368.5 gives -0.02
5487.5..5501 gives -0.02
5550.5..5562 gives -0.02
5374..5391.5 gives -0.04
